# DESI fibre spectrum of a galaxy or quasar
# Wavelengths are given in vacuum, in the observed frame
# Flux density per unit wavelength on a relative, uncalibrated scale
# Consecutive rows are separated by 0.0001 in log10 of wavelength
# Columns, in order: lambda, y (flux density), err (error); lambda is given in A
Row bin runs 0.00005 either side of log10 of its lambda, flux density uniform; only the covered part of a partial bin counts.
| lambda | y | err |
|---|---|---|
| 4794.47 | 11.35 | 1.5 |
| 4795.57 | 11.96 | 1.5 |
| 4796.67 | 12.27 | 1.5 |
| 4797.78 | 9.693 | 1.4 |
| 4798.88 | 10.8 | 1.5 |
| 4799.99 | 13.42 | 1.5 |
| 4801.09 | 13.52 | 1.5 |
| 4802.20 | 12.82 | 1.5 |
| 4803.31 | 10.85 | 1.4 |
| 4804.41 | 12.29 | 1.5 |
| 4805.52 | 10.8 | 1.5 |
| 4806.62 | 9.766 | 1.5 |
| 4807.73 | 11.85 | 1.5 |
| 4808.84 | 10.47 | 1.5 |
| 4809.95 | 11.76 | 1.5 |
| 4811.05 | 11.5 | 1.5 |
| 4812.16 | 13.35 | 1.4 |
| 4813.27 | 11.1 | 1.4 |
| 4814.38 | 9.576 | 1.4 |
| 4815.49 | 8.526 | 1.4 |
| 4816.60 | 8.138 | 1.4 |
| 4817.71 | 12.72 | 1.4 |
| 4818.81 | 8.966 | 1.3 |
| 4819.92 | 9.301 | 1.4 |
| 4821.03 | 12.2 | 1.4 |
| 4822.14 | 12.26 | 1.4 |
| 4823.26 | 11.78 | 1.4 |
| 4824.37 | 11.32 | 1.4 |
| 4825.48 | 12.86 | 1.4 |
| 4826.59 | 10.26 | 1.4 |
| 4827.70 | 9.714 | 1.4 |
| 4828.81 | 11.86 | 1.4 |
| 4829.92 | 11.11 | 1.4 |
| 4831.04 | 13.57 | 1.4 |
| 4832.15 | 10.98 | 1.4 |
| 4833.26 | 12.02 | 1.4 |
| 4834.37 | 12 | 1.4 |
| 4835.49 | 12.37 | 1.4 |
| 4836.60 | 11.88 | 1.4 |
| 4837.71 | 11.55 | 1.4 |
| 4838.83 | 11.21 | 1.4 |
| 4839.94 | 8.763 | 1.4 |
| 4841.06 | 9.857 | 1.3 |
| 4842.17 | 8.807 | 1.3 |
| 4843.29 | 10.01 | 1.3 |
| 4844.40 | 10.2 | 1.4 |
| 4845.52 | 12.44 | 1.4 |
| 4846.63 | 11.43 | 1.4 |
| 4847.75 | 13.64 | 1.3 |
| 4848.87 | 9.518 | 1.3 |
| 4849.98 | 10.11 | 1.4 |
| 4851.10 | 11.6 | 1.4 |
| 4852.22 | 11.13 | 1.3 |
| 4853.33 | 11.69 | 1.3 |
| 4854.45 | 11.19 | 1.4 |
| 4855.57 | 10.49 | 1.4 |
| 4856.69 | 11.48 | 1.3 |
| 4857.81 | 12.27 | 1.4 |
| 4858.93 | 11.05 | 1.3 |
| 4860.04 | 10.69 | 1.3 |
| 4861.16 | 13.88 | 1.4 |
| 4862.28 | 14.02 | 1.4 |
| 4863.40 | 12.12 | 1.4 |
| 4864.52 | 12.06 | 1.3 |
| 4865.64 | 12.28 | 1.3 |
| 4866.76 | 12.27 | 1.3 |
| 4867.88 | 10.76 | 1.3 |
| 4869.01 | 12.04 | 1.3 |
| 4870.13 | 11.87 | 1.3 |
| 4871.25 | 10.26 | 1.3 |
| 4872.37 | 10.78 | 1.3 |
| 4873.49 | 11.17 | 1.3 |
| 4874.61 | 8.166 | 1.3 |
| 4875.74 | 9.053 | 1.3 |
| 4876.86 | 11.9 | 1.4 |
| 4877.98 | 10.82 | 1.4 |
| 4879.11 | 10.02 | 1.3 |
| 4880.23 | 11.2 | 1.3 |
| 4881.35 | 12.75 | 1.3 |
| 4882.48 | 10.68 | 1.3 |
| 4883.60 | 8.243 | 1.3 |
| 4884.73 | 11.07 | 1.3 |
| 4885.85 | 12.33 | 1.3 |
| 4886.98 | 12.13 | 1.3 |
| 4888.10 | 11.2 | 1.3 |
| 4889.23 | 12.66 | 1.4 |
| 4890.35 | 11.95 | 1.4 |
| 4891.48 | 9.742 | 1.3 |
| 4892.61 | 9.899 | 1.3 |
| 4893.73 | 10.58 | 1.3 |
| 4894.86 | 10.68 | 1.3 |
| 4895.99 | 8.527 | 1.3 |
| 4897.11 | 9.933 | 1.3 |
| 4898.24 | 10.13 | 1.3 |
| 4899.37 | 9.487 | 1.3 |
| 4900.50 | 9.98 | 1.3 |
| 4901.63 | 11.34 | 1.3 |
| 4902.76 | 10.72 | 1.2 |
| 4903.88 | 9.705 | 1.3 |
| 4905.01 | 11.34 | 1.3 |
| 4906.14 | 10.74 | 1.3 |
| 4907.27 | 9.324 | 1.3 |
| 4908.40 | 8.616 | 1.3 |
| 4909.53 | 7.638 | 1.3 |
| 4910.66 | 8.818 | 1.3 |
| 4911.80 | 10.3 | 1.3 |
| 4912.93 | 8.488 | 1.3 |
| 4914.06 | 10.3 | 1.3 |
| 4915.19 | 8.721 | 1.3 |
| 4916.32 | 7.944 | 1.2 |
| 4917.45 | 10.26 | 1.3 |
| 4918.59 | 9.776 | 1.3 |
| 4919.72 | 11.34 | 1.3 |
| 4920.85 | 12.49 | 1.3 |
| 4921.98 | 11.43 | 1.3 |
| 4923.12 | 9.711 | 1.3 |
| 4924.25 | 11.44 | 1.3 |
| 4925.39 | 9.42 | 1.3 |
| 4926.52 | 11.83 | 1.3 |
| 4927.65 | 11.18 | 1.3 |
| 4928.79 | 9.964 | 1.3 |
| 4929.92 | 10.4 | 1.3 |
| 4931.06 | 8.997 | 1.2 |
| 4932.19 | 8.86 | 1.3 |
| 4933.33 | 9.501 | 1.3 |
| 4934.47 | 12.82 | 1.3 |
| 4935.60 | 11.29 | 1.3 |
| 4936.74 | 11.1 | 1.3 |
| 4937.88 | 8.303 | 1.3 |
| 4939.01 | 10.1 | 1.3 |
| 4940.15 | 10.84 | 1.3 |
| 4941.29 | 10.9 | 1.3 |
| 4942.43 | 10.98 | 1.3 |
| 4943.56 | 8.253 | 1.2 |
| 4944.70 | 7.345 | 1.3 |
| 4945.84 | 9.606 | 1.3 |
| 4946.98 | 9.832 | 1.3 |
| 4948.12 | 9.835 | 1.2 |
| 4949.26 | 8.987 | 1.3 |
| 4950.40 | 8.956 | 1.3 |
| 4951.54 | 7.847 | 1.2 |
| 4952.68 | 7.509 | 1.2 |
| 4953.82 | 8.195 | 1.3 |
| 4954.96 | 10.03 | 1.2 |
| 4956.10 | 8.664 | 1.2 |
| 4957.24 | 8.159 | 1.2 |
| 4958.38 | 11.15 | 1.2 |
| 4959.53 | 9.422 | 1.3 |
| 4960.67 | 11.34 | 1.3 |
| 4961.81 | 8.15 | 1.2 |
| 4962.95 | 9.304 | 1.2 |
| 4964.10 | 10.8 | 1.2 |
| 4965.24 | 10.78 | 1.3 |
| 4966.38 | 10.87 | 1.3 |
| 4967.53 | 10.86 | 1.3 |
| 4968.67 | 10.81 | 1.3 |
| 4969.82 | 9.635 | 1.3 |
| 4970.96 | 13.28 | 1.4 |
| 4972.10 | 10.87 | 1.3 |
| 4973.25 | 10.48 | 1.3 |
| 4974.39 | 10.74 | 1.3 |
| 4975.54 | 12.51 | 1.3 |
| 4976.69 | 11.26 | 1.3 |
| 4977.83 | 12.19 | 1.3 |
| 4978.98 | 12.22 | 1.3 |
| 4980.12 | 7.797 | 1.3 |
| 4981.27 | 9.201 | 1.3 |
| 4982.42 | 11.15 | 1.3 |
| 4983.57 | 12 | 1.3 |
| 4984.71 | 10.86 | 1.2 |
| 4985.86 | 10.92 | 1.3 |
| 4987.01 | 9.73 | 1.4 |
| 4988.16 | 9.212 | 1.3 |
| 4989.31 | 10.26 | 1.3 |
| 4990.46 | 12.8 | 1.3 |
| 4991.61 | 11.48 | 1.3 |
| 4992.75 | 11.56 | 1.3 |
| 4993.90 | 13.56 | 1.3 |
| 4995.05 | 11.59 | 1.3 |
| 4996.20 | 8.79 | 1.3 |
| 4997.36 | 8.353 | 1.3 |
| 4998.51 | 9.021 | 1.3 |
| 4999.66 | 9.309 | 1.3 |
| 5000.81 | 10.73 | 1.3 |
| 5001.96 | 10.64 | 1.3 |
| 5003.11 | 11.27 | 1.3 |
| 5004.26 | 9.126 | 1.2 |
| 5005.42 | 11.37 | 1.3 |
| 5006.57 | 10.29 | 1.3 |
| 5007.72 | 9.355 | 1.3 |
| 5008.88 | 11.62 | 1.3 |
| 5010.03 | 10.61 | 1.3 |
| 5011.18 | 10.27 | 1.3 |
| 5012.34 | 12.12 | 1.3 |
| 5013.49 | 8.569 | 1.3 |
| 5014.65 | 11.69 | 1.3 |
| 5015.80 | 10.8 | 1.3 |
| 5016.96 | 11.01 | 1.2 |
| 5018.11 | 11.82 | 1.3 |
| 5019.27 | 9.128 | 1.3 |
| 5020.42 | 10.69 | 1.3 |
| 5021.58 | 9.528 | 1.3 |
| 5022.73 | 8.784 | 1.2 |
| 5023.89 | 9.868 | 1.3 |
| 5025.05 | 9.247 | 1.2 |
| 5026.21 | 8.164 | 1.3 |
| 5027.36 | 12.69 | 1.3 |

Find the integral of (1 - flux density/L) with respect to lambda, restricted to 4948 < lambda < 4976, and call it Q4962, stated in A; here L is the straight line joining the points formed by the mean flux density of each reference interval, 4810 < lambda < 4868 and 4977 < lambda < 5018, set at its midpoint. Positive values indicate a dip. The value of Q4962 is 2.1 A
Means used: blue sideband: 11.3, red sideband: 10.6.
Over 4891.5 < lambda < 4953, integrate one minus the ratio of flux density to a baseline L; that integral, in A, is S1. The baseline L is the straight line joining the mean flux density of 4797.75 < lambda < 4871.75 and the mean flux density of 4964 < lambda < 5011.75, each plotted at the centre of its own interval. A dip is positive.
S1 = 6.0 A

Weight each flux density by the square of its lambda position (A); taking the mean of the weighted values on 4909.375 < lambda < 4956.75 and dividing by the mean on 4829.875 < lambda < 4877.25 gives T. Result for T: 0.89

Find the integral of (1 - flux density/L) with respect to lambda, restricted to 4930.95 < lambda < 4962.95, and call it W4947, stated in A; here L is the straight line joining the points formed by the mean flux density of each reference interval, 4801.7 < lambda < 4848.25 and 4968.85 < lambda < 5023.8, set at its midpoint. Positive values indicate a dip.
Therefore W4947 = 3.7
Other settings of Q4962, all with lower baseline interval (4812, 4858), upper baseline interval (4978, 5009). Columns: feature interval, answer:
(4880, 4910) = 1.07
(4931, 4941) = 0.41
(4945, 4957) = 2.00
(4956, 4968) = 0.72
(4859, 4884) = -0.72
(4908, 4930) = 1.56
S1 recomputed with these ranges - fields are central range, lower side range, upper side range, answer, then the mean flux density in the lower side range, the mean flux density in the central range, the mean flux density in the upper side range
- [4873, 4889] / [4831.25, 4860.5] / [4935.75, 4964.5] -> -0.4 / 11.1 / 10.8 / 9.44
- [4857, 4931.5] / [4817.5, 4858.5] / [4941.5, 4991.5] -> 0.6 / 11.2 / 10.7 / 10.1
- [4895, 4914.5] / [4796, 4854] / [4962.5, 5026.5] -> 2.1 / 11.2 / 9.74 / 10.6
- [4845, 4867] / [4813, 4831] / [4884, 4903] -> -2.1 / 10.8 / 11.8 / 10.7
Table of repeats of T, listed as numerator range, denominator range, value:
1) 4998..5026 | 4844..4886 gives 0.97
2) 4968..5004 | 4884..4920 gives 1.10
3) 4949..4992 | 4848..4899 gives 0.97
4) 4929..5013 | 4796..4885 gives 0.97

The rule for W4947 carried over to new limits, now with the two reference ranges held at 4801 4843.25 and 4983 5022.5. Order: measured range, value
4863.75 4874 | -0.5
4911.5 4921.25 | 0.8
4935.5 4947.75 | 1.1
